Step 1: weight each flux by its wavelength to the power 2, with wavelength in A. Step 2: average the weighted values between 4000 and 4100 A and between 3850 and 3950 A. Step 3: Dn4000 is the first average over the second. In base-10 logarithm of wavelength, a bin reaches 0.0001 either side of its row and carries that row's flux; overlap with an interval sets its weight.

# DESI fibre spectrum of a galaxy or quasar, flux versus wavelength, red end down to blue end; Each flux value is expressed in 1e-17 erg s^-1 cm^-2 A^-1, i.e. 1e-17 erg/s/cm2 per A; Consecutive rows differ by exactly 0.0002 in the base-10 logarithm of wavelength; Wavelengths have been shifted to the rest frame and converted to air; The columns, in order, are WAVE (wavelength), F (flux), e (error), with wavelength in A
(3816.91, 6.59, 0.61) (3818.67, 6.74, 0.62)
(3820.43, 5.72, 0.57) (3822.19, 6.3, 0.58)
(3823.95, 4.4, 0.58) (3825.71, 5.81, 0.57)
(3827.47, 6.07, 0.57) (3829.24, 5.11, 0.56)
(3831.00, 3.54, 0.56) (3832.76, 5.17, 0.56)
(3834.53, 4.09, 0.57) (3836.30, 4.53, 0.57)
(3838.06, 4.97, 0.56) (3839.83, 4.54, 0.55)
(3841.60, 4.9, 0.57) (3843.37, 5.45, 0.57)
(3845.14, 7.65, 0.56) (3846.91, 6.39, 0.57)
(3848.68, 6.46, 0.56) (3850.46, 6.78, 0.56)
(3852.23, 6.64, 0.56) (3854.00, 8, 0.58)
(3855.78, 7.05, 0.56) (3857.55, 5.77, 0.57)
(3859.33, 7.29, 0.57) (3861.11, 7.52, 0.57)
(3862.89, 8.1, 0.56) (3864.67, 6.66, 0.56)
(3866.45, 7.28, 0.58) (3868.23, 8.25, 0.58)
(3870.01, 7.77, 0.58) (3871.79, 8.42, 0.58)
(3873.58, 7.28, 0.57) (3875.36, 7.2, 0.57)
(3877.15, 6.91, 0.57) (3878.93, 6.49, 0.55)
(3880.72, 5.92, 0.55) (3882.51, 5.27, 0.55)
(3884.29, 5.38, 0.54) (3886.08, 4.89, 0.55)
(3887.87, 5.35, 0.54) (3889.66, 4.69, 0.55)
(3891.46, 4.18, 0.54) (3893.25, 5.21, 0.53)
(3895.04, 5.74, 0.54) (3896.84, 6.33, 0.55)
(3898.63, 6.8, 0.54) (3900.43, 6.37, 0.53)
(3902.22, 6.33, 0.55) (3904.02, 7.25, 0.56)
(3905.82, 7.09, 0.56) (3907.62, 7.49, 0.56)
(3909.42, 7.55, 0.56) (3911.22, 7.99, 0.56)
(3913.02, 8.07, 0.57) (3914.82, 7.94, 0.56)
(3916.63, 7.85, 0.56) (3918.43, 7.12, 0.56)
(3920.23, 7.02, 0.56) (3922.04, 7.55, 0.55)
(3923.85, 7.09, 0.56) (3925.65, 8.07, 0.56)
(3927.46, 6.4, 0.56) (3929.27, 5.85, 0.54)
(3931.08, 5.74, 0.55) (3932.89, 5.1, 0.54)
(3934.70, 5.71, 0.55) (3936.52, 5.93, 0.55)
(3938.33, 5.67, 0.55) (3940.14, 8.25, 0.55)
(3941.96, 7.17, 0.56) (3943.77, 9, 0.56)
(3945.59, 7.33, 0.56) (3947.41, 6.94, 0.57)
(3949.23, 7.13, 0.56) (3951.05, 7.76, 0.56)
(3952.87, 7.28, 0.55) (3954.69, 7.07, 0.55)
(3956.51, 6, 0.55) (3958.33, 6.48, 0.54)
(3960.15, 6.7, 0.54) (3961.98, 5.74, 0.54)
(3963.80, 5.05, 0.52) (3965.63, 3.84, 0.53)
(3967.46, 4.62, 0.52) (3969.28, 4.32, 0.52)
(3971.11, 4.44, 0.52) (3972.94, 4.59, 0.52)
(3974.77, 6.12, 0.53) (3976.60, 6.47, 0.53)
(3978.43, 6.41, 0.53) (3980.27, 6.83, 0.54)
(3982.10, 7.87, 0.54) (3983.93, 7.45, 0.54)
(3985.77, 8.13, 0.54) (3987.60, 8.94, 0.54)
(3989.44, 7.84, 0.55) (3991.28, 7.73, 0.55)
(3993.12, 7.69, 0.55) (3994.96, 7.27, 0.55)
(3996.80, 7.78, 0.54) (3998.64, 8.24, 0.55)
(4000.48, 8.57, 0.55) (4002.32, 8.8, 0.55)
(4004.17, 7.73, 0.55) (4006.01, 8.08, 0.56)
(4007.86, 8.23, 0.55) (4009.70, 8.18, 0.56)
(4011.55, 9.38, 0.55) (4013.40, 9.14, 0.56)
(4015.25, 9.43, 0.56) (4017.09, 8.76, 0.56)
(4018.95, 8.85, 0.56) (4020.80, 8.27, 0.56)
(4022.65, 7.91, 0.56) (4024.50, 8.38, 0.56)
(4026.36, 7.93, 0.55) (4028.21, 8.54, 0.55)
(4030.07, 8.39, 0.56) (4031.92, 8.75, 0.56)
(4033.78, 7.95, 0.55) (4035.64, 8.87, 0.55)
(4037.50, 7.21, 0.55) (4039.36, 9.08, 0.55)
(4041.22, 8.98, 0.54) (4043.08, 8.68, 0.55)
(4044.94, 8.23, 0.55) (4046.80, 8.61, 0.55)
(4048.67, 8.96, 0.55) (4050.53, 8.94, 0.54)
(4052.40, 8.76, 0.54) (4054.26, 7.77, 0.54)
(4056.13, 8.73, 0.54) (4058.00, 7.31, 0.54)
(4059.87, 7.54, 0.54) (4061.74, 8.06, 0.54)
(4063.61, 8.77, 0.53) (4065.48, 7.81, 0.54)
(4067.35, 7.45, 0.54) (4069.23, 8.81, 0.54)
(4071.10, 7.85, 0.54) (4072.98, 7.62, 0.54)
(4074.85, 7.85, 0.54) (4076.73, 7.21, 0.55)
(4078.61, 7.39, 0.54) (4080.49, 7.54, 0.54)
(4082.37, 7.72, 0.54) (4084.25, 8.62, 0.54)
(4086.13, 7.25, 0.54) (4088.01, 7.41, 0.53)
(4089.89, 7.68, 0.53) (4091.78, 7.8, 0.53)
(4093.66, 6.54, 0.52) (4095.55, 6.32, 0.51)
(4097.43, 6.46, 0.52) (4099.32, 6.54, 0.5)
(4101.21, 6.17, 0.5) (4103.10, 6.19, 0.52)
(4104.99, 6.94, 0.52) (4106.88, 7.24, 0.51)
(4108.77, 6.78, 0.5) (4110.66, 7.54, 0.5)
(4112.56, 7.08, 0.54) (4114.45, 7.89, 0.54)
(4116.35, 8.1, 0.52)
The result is 1.29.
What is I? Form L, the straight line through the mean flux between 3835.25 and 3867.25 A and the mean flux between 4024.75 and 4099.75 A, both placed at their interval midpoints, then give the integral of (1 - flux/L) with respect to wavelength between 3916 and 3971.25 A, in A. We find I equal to 4.8 A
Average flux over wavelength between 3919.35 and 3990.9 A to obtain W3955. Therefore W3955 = 6.57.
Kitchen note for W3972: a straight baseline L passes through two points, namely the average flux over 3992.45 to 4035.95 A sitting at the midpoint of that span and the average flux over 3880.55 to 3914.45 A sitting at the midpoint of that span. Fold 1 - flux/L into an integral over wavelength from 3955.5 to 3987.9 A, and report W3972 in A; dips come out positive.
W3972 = 6.6 A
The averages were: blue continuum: 6.24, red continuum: 8.38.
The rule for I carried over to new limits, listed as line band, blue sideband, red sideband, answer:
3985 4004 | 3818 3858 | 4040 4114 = -2.9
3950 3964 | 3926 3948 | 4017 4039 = 0.8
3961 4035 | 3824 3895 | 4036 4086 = 0.5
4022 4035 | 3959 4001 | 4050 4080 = -1.6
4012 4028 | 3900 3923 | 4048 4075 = -1.4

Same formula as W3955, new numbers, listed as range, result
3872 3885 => 6.47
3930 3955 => 6.85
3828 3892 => 6.17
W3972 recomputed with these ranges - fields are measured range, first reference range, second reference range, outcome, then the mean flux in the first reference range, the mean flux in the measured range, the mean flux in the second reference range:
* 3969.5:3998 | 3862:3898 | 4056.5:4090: 0.6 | 6.37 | 6.98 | 7.79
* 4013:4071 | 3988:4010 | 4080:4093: -3.9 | 8.03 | 8.4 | 7.7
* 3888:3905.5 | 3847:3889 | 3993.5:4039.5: 3.0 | 6.79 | 5.89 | 8.37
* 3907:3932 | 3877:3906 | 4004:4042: -3.4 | 5.84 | 7.26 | 8.49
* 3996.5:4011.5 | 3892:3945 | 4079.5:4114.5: -2.8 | 6.87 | 8.29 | 7.12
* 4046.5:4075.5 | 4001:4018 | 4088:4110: -2.2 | 8.64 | 8.17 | 6.82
